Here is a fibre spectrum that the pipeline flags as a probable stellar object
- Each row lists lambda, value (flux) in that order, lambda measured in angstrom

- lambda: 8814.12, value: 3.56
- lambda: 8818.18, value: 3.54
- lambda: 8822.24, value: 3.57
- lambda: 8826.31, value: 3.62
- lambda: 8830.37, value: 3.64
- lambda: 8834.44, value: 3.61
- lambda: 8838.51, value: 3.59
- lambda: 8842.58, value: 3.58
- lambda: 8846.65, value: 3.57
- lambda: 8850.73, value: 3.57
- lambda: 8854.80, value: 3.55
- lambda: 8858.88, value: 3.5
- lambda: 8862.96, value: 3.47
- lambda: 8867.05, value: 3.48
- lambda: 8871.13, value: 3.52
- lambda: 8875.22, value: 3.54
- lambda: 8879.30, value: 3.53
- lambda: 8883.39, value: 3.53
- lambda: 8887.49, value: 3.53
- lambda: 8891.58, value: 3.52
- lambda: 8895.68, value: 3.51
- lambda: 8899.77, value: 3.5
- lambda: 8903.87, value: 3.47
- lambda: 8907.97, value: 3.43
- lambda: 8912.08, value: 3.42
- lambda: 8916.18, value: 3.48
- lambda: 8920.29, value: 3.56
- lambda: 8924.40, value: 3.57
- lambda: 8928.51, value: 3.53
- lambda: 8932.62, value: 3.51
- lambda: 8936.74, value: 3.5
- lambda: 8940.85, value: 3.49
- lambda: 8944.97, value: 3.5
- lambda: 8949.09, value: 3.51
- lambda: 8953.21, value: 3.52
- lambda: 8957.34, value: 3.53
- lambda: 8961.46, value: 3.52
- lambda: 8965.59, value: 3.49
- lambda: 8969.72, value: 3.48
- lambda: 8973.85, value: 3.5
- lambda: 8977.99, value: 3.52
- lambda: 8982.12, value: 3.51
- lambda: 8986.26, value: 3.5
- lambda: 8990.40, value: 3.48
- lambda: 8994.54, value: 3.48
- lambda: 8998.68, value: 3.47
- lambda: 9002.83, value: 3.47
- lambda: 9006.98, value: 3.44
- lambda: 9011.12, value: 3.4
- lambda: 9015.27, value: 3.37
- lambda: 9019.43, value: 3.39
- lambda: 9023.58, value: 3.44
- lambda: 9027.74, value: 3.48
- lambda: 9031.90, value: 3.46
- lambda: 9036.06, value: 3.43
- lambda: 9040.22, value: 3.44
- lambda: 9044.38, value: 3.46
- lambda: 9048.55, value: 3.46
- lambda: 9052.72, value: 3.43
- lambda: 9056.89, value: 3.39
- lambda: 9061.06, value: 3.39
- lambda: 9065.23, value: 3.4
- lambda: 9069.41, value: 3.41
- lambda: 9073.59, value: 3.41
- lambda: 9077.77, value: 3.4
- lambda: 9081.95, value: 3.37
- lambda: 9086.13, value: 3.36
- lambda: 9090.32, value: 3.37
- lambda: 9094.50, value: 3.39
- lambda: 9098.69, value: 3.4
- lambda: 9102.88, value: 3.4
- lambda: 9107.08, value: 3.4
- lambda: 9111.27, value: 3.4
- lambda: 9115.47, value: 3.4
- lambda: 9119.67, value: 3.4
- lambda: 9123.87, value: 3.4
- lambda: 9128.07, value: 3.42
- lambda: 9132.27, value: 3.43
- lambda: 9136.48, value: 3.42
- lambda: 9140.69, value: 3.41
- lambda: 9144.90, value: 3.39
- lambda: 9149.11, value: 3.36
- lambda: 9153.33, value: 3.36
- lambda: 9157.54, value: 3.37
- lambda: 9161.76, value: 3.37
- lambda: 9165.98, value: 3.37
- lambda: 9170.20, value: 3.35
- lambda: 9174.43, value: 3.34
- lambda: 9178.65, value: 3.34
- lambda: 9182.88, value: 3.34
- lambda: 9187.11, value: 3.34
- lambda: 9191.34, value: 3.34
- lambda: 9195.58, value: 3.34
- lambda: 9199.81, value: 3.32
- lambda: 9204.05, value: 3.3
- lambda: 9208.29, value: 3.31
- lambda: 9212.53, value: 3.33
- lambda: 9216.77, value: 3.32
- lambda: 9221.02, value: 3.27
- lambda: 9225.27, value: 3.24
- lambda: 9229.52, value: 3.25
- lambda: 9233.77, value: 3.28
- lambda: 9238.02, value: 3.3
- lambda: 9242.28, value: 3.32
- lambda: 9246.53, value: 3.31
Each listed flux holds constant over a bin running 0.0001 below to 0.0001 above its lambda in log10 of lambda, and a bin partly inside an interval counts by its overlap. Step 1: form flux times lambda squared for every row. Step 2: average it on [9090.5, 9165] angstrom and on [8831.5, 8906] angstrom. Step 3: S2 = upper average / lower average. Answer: 1.02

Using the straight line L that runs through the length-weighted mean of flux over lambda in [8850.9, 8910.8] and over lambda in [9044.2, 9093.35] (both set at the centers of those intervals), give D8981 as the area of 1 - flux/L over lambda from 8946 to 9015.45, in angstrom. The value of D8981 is -0.69 angstrom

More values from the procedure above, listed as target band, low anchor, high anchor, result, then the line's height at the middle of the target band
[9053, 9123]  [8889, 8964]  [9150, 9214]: 0.1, 3.4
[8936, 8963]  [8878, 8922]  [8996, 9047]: -0.3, 3.47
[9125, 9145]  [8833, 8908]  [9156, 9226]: -0.3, 3.36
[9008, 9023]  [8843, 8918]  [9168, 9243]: 0.1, 3.43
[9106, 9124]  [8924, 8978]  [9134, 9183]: 0.0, 3.4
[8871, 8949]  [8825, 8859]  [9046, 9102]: 0.5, 3.53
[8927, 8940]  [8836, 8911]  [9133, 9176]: -0.1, 3.49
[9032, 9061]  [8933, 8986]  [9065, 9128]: 0.0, 3.44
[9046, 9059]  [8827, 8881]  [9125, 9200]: 0.0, 3.43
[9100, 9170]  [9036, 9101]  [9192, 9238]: -0.7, 3.36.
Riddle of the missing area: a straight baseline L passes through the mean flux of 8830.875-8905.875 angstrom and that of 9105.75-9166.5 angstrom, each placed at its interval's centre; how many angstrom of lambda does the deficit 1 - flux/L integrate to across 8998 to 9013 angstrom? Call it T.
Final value 0.1 angstrom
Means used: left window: 3.53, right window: 3.39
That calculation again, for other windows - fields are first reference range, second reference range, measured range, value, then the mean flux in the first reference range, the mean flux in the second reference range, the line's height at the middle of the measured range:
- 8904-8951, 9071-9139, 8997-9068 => 0.19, 3.5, 3.4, 3.44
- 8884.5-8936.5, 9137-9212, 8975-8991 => -0.20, 3.5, 3.35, 3.46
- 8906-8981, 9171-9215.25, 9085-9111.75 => 0.06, 3.5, 3.33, 3.4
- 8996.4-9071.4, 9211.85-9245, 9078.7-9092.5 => 0.09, 3.43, 3.29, 3.39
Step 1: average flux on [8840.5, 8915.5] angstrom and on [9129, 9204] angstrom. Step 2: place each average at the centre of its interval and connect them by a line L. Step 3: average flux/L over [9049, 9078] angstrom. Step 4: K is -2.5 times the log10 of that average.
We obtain 0.00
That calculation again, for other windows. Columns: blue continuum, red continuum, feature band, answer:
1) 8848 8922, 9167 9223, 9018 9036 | -0.01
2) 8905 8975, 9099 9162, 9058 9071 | 0.01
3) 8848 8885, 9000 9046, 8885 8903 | 0.00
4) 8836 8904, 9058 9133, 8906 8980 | -0.01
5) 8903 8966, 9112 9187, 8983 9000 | 0.00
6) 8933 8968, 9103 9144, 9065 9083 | 0.01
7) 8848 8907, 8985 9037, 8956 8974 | -0.01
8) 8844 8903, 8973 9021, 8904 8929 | 0.00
